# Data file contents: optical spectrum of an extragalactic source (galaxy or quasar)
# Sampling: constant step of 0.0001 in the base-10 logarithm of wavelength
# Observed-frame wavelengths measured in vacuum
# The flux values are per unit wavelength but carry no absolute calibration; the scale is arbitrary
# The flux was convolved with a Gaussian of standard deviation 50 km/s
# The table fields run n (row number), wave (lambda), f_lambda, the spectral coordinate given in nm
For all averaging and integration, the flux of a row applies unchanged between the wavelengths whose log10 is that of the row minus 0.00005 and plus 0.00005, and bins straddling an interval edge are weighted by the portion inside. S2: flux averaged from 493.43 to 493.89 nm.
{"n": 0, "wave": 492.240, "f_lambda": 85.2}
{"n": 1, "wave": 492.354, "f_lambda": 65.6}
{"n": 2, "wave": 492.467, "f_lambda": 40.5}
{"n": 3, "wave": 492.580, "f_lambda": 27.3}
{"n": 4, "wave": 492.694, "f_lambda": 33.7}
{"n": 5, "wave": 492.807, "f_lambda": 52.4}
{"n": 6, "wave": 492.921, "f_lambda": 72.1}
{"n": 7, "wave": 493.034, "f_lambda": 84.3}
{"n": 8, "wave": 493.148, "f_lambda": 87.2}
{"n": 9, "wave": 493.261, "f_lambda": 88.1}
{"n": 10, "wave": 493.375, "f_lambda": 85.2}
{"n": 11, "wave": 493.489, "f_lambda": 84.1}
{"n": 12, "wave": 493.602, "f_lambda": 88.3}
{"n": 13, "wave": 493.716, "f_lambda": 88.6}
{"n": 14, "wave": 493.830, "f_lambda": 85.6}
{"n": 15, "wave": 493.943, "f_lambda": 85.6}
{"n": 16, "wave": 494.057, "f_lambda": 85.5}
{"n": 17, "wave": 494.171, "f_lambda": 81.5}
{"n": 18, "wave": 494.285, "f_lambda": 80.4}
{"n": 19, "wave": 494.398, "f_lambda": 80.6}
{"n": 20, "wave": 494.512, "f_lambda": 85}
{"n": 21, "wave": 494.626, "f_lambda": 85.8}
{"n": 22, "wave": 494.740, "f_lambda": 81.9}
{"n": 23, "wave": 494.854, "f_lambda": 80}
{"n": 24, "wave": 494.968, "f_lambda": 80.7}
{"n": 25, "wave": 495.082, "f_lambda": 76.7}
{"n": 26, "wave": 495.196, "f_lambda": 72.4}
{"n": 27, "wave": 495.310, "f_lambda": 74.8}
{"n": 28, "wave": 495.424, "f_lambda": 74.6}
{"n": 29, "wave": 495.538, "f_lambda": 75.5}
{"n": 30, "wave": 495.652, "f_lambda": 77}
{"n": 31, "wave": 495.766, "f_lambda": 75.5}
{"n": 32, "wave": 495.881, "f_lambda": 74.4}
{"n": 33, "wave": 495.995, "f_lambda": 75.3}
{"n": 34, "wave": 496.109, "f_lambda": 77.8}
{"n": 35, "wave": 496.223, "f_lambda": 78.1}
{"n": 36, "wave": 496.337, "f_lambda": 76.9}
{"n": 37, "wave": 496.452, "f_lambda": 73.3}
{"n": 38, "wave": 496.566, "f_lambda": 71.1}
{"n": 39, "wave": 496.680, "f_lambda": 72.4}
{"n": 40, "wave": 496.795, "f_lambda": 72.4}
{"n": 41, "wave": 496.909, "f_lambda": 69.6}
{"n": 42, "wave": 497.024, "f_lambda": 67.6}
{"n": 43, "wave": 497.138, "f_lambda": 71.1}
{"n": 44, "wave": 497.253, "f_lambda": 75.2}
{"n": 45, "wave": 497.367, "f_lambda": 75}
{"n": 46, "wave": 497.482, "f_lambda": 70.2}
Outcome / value 86.7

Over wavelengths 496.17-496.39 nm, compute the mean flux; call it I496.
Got 77.6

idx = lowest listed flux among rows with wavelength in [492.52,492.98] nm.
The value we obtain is 27.3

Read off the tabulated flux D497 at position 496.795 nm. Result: 72.4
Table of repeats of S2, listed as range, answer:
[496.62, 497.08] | 70.4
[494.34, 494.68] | 83.9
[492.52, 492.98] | 46.6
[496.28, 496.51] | 75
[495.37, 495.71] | 75.8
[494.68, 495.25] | 78.4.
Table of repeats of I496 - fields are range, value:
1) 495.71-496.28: 76.2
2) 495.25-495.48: 74.7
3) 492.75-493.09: 69.6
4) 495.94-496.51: 76.3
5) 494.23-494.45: 80.8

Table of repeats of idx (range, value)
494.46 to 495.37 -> 72.4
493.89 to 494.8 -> 80.4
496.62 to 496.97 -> 69.6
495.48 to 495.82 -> 75.5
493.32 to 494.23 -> 81.5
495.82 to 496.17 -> 74.4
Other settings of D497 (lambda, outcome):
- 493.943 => 85.6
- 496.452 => 73.3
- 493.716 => 88.6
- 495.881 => 74.4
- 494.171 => 81.5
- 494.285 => 80.4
